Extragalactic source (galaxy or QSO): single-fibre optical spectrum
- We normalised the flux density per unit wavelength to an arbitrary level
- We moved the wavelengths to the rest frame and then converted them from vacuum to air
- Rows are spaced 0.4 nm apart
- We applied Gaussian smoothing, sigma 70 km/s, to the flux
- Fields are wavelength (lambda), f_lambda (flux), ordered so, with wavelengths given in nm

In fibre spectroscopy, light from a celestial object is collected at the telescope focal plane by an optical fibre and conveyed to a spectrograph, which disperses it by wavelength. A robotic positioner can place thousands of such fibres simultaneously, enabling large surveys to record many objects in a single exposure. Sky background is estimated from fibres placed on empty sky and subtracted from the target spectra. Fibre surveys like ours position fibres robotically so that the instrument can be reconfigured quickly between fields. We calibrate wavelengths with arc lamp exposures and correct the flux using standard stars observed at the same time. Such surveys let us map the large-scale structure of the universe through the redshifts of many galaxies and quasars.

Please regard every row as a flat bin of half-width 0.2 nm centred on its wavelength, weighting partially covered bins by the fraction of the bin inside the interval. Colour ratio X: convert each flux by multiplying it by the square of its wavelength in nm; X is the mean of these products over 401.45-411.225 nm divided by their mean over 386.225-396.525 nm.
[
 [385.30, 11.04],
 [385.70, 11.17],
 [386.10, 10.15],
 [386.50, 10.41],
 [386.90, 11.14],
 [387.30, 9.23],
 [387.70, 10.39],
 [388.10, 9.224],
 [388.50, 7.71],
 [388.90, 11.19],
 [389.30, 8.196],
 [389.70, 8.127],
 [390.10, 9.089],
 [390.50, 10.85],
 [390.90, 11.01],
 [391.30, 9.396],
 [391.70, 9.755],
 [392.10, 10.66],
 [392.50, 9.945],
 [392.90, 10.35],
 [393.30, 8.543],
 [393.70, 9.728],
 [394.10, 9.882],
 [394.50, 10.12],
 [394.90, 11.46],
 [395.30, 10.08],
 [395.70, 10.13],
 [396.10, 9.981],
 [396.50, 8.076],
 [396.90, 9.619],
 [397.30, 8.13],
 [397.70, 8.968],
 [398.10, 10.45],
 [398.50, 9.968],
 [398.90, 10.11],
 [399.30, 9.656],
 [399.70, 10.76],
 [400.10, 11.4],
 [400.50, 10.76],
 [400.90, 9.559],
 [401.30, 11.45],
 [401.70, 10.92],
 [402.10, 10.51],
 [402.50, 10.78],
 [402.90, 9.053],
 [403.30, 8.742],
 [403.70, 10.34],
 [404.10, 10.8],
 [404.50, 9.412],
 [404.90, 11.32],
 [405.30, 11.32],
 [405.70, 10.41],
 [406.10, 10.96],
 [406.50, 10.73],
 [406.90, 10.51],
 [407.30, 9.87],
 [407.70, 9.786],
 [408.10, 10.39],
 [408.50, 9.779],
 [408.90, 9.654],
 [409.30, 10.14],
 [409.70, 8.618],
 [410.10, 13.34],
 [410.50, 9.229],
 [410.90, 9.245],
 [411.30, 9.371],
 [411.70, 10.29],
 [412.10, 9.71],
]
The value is 1.1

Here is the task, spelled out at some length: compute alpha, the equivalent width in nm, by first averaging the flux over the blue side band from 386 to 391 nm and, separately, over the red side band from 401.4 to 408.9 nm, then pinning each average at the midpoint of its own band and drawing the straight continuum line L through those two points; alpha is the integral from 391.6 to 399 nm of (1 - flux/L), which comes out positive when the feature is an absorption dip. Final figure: 0.128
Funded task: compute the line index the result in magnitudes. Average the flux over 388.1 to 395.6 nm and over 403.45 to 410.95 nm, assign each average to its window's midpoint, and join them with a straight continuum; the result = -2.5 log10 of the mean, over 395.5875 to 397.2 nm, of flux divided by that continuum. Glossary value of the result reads 0.07 mag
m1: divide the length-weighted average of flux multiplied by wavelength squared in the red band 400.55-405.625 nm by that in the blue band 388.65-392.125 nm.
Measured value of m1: 1.1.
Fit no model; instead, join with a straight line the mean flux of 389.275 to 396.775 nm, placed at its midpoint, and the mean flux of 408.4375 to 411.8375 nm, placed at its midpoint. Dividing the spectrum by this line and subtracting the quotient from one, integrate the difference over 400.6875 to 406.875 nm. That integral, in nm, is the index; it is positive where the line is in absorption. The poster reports -0.33 nm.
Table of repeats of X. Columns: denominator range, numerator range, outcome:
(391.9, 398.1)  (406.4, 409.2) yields 1.10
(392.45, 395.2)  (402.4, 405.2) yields 1.06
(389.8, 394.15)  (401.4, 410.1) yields 1.11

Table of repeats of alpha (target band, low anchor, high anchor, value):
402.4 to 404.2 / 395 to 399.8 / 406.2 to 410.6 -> 0.02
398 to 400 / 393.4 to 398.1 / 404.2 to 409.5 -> -0.08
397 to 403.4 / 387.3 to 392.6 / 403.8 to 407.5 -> 0.10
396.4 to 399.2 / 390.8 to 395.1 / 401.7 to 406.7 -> 0.22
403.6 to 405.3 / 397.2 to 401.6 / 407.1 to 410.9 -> -0.08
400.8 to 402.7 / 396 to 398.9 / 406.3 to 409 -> -0.20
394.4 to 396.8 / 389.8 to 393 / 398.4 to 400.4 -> 0.07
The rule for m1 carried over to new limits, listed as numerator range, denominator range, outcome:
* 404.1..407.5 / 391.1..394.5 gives 1.15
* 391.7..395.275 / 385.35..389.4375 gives 1.04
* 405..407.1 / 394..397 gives 1.15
